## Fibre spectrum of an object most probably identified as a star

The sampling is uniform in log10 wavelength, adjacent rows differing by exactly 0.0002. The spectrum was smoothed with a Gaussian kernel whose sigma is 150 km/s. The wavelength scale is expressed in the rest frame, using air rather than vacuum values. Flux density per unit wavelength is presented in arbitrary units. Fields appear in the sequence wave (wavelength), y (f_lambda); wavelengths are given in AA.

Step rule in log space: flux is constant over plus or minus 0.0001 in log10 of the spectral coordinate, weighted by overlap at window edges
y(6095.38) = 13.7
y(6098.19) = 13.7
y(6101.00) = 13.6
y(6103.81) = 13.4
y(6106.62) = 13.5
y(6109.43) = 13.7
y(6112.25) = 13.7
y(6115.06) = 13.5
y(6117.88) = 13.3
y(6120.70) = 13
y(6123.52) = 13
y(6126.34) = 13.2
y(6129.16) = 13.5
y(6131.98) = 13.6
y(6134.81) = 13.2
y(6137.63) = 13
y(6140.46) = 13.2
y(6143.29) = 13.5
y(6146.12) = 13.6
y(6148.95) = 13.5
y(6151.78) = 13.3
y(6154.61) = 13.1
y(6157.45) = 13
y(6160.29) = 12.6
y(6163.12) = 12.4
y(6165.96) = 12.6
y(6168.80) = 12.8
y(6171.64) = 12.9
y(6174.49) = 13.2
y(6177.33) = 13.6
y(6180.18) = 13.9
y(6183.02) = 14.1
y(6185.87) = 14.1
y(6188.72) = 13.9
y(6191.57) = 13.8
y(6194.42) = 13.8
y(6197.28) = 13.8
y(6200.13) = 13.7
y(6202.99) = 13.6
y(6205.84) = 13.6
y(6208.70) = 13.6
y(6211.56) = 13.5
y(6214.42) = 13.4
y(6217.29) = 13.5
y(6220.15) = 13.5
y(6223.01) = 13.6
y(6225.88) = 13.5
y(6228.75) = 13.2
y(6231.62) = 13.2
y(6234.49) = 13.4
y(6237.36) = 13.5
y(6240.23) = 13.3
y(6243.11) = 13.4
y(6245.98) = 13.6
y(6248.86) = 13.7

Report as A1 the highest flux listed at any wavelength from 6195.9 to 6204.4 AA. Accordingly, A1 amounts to 13.8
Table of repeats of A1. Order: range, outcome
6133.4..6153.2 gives 13.6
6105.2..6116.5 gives 13.7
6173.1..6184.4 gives 14.1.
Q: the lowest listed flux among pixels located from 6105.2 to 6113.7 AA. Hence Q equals 13.5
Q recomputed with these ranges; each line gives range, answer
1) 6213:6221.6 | 13.4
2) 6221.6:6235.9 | 13.2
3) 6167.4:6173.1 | 12.8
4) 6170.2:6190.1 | 12.9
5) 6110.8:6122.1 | 13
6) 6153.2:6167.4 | 12.4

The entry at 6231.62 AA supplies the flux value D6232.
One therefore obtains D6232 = 13.2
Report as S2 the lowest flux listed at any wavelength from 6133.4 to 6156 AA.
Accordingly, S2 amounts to 13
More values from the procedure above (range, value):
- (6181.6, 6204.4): 13.6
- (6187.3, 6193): 13.8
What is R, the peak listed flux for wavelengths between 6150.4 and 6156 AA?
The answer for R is 13.3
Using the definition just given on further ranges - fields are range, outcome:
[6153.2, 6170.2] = 13.1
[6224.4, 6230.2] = 13.5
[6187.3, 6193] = 13.9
